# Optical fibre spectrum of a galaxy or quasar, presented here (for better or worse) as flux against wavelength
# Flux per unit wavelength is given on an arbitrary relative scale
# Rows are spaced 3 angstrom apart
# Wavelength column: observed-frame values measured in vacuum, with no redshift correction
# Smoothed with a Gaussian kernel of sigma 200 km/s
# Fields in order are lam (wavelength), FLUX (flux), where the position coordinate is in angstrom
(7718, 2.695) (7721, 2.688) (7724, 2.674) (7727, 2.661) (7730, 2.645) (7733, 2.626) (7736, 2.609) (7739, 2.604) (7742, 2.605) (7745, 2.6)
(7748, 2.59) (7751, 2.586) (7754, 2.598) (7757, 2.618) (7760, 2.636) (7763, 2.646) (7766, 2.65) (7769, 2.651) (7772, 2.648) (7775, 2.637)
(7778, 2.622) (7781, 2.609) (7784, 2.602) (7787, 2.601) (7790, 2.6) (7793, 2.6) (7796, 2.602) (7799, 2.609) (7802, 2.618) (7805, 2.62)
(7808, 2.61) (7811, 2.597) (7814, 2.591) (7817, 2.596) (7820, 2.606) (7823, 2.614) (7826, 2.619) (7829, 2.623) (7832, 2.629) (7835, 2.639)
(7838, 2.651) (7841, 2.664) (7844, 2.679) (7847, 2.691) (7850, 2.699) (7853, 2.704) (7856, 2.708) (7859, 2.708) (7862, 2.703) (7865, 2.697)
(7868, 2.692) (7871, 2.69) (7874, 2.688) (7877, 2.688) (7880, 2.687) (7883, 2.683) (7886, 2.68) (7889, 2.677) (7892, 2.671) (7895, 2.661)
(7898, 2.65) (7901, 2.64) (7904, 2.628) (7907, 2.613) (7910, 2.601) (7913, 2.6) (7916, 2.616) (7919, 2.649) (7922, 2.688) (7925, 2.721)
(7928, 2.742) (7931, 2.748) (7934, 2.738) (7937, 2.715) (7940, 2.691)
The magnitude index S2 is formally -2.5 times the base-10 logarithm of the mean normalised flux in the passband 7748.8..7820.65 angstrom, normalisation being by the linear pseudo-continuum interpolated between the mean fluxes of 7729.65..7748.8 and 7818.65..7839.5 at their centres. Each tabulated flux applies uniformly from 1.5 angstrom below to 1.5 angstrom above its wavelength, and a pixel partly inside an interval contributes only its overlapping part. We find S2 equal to 0.00 mag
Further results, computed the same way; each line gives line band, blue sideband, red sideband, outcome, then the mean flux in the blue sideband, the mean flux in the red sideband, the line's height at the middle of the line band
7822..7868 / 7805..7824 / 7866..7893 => -0.01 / 2.6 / 2.68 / 2.64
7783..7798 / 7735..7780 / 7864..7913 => 0.01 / 2.62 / 2.66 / 2.63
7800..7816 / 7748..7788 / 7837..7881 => 0.02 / 2.62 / 2.69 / 2.65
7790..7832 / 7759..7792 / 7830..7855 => 0.02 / 2.63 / 2.67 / 2.65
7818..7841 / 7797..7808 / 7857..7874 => 0.01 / 2.61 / 2.7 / 2.65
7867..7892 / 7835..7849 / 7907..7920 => -0.02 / 2.67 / 2.61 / 2.64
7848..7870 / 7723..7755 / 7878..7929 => -0.02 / 2.62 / 2.66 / 2.65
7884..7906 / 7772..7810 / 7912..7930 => 0.00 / 2.61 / 2.67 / 2.66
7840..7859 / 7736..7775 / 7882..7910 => -0.02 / 2.62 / 2.65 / 2.64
